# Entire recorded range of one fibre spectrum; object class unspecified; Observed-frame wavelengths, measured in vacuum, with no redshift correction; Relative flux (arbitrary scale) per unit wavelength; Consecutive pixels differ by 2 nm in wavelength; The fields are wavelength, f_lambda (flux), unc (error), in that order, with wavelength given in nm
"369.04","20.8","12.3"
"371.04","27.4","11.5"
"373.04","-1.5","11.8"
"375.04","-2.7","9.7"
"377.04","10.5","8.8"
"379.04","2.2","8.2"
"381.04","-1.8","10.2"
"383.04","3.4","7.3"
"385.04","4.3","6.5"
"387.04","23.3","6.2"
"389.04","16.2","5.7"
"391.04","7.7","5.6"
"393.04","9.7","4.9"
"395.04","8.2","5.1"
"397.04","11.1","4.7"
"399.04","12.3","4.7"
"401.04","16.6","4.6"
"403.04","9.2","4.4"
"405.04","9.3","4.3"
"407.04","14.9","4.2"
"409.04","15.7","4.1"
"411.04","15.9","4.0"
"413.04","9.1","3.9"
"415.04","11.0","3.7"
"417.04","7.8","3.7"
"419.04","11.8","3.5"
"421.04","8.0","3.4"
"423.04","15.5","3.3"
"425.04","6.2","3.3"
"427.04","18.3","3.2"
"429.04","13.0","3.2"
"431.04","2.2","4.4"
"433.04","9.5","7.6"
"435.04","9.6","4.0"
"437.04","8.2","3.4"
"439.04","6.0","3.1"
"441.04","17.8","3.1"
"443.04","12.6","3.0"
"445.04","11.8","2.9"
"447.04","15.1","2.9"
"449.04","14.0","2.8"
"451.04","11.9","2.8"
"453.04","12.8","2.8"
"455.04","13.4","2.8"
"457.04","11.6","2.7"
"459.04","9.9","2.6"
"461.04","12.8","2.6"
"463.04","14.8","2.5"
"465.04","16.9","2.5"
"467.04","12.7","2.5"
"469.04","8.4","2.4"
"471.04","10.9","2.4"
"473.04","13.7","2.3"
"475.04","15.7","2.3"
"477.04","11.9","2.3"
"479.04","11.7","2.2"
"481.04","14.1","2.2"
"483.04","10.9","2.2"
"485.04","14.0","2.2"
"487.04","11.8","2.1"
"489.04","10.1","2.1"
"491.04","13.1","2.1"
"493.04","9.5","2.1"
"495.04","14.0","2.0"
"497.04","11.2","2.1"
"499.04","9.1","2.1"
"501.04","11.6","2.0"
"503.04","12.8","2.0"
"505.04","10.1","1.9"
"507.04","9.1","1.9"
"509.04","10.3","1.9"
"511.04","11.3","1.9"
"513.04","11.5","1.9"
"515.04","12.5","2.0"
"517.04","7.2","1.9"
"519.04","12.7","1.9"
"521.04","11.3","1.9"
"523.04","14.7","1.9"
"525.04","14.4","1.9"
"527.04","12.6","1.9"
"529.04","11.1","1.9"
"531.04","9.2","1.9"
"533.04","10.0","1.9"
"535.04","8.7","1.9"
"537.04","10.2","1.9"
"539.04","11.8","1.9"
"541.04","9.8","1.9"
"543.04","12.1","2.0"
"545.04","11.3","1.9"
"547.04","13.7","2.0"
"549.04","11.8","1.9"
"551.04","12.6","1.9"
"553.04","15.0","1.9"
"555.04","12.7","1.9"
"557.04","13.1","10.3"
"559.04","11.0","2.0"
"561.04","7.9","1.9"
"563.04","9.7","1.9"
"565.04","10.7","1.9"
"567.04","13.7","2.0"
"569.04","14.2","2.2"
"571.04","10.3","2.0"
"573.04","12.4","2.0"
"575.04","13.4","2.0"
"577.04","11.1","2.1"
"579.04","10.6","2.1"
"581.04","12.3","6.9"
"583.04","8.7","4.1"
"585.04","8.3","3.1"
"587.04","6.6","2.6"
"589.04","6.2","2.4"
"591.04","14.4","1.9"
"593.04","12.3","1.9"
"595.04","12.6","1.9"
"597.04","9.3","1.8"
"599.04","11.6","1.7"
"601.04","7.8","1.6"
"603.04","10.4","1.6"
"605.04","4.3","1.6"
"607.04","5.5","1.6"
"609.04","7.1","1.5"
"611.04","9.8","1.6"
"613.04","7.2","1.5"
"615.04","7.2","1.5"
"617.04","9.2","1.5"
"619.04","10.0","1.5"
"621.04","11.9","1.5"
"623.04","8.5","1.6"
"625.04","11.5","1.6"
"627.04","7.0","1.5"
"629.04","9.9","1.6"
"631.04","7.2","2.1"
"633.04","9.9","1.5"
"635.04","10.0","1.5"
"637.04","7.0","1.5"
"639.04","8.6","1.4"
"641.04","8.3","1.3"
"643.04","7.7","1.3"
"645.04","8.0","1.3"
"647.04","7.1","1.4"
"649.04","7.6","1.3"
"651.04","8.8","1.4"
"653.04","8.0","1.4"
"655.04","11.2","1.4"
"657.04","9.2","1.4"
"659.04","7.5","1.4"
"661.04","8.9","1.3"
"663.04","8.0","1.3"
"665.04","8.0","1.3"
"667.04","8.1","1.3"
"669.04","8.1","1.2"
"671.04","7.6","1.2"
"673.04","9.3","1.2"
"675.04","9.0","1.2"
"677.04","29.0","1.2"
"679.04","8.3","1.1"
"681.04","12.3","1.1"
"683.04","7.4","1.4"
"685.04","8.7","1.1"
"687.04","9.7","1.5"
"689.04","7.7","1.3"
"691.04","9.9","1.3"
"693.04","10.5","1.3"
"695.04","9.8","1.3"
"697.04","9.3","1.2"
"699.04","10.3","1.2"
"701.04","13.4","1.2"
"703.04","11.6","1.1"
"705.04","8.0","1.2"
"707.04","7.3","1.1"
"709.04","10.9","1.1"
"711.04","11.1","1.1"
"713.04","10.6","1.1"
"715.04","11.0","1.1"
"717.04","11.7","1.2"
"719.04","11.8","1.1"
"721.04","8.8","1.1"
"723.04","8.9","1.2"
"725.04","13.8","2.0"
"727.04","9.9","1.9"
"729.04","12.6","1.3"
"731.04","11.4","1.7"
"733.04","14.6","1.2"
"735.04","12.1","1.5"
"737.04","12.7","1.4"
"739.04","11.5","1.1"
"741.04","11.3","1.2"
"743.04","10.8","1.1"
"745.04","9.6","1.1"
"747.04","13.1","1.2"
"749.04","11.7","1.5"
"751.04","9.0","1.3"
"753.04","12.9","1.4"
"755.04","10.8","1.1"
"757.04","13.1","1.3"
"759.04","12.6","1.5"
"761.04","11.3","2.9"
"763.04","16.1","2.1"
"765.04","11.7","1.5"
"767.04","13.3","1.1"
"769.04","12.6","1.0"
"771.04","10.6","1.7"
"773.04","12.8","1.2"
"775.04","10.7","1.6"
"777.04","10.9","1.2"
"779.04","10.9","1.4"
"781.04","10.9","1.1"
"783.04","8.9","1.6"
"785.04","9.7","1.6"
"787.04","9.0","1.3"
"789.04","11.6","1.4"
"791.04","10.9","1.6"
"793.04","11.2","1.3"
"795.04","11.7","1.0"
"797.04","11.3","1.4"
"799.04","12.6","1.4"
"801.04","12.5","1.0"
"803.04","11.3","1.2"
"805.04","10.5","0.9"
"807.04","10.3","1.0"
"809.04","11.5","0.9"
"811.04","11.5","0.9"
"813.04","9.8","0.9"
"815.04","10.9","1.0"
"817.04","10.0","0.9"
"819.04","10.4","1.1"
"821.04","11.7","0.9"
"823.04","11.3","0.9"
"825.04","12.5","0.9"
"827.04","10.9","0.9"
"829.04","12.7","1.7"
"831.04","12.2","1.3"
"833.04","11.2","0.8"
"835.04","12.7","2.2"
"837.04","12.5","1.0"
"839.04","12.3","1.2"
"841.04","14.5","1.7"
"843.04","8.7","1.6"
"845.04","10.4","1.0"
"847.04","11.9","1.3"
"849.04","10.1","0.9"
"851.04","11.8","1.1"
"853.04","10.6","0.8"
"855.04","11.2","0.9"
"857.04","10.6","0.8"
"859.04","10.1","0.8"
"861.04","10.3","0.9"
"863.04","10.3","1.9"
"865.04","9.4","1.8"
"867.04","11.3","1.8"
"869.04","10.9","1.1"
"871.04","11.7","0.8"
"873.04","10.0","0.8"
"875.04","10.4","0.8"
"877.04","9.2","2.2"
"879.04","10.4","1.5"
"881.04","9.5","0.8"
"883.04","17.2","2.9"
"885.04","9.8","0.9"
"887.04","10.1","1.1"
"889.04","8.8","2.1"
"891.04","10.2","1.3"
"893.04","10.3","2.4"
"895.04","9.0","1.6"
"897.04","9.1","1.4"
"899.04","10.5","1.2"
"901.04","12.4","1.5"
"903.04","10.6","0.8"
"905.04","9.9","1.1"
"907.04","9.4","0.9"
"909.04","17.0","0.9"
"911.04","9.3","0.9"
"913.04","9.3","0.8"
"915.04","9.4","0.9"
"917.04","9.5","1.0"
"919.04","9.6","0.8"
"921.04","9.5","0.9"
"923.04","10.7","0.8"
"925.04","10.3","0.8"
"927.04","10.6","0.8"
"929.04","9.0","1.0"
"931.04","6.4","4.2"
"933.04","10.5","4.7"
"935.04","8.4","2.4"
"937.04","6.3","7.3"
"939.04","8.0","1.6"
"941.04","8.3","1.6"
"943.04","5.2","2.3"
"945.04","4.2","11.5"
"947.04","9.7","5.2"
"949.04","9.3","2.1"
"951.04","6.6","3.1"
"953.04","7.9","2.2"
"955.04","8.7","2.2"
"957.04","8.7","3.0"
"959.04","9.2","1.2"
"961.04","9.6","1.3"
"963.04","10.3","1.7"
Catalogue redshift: 0.81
